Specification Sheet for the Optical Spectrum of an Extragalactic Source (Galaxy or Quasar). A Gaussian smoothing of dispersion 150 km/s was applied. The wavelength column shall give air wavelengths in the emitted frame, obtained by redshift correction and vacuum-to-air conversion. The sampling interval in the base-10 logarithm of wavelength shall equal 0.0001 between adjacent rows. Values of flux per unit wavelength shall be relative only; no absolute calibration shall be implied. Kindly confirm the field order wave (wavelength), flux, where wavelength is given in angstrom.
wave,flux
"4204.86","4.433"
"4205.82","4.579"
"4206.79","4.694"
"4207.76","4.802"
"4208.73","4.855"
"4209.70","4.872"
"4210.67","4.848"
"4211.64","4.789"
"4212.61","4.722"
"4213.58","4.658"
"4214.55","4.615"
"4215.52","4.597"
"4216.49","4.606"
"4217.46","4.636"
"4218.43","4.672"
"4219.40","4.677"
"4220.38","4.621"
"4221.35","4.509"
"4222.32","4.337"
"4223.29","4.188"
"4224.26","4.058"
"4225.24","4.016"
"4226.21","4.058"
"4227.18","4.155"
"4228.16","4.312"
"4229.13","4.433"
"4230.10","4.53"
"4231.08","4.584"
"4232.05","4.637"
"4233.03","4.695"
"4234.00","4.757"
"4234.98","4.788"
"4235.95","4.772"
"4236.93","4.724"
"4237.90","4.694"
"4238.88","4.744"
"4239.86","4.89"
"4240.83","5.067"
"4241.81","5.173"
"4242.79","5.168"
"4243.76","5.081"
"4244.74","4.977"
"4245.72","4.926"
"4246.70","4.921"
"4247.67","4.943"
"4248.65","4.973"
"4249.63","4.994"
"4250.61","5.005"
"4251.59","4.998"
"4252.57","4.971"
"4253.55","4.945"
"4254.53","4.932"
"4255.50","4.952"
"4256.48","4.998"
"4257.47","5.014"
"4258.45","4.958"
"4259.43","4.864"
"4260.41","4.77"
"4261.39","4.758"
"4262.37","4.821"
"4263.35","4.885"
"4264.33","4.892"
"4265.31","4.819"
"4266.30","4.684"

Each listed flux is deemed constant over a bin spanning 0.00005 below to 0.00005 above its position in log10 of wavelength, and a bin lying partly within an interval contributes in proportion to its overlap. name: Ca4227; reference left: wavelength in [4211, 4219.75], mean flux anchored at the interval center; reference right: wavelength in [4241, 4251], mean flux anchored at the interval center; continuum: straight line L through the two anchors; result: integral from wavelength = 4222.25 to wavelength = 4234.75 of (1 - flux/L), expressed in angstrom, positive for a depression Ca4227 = 1.2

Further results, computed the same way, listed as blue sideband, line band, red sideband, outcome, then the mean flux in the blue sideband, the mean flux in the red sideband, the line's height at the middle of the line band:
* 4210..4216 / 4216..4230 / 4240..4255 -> 1.2 angstrom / 4.71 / 5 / 4.79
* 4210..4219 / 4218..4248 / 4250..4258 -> 1.1 angstrom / 4.69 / 4.97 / 4.82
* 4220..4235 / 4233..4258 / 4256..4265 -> -1.4 angstrom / 4.41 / 4.88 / 4.67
